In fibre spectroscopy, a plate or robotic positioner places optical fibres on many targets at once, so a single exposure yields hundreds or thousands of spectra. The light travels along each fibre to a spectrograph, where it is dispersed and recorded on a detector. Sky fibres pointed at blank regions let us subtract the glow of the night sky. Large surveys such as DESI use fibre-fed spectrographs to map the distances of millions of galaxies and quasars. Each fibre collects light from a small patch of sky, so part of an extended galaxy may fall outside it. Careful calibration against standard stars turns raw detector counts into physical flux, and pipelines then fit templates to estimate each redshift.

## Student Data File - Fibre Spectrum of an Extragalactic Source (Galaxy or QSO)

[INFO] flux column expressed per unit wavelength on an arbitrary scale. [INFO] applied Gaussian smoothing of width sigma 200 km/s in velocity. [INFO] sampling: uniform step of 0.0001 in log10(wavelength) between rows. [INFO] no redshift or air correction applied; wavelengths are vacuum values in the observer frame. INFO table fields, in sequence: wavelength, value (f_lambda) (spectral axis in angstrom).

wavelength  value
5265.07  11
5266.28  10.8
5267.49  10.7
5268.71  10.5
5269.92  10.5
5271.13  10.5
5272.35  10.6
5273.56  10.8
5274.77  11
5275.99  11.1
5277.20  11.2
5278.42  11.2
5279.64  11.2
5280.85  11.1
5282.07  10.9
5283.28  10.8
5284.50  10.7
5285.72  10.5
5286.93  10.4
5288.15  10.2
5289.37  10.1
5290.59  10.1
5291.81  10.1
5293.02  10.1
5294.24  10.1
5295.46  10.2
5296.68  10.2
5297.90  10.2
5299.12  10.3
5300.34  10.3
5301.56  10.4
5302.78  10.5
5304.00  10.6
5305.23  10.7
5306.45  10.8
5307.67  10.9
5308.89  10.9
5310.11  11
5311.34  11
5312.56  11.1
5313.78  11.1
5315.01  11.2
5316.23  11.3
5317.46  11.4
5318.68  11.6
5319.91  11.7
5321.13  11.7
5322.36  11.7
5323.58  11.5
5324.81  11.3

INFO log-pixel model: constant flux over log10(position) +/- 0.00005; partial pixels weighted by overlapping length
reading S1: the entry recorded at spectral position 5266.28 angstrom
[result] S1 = 10.8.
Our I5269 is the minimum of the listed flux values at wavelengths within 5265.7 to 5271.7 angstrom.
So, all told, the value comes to 10.5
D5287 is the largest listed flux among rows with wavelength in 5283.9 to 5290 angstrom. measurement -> 10.7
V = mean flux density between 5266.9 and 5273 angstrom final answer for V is 10.6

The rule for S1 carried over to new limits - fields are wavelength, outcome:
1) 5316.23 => 11.3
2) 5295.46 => 10.2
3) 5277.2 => 11.2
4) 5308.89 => 10.9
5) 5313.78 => 11.1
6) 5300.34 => 10.3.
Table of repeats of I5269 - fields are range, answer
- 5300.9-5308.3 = 10.4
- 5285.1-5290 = 10.1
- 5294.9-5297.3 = 10.2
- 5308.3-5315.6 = 10.9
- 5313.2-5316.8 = 11.1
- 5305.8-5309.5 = 10.8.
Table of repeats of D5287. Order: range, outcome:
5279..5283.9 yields 11.2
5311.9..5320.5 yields 11.7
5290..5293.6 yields 10.1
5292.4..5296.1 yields 10.2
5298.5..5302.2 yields 10.4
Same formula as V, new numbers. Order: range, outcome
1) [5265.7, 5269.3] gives 10.7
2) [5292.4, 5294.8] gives 10.1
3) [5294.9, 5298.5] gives 10.2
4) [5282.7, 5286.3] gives 10.6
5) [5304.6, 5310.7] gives 10.9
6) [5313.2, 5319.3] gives 11.3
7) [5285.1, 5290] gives 10.3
